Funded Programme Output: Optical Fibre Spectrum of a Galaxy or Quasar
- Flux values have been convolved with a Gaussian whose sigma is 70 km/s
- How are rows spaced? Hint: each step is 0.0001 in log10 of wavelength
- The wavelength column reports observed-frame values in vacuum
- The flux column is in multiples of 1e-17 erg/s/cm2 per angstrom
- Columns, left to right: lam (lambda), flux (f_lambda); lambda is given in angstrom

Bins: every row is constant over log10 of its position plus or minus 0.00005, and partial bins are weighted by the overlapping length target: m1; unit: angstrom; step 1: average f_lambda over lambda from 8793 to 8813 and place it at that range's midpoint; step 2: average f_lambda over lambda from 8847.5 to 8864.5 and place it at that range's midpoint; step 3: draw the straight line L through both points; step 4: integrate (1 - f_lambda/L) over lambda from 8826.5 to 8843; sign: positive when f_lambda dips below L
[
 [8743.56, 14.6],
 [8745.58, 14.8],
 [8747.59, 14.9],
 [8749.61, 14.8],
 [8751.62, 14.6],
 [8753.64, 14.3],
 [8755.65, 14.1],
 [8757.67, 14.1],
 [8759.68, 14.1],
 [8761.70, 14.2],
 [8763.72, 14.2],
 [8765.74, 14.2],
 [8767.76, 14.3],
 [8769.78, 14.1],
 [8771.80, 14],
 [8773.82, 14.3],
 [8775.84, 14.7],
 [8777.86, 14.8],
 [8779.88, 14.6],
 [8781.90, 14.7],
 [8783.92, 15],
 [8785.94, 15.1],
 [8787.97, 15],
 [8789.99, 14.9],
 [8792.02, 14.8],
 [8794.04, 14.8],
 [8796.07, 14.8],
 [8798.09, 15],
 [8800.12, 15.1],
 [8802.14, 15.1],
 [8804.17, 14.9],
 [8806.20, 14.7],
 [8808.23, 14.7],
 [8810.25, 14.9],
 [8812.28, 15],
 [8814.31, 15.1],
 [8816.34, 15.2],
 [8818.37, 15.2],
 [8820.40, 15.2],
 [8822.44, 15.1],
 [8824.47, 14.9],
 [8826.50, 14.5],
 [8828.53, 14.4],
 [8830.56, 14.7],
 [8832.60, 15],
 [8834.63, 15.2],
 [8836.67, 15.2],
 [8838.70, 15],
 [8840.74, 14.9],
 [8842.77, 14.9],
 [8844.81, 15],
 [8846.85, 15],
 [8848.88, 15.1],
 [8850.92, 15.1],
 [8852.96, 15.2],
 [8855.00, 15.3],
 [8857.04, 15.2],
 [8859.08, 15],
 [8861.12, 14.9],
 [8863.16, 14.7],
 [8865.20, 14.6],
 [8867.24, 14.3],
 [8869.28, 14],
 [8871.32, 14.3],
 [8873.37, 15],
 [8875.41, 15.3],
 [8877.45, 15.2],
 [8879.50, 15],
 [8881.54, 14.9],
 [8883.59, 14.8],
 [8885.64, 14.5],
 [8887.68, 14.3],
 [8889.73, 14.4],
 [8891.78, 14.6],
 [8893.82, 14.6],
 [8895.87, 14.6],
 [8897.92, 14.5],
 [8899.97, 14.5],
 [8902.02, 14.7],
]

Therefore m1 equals 0.1 angstrom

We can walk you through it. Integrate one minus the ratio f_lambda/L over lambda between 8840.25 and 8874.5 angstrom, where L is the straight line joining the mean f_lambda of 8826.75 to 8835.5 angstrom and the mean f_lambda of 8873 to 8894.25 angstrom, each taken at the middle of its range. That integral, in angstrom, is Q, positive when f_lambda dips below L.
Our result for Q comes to -0.1 angstrom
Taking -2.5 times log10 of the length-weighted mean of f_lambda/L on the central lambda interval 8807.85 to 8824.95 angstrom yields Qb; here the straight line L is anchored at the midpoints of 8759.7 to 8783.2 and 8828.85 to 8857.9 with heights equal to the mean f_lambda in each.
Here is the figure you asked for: -0.02 mag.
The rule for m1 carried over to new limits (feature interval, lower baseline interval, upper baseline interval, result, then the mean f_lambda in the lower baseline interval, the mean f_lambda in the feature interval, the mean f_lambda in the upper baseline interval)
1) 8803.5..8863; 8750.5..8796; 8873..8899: -1.4 angstrom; 14.5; 15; 14.7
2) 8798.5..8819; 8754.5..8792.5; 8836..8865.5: -0.4 angstrom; 14.5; 15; 15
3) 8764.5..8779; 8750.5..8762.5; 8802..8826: 0.1 angstrom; 14.2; 14.3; 15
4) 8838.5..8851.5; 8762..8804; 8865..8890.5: -0.3 angstrom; 14.7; 15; 14.7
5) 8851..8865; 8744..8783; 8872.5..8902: -0.4 angstrom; 14.4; 15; 14.7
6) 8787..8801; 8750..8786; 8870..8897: -0.4 angstrom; 14.4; 14.9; 14.7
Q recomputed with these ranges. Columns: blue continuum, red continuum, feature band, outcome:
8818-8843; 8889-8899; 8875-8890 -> -0.19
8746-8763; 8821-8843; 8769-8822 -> -0.64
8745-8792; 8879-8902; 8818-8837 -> -0.47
